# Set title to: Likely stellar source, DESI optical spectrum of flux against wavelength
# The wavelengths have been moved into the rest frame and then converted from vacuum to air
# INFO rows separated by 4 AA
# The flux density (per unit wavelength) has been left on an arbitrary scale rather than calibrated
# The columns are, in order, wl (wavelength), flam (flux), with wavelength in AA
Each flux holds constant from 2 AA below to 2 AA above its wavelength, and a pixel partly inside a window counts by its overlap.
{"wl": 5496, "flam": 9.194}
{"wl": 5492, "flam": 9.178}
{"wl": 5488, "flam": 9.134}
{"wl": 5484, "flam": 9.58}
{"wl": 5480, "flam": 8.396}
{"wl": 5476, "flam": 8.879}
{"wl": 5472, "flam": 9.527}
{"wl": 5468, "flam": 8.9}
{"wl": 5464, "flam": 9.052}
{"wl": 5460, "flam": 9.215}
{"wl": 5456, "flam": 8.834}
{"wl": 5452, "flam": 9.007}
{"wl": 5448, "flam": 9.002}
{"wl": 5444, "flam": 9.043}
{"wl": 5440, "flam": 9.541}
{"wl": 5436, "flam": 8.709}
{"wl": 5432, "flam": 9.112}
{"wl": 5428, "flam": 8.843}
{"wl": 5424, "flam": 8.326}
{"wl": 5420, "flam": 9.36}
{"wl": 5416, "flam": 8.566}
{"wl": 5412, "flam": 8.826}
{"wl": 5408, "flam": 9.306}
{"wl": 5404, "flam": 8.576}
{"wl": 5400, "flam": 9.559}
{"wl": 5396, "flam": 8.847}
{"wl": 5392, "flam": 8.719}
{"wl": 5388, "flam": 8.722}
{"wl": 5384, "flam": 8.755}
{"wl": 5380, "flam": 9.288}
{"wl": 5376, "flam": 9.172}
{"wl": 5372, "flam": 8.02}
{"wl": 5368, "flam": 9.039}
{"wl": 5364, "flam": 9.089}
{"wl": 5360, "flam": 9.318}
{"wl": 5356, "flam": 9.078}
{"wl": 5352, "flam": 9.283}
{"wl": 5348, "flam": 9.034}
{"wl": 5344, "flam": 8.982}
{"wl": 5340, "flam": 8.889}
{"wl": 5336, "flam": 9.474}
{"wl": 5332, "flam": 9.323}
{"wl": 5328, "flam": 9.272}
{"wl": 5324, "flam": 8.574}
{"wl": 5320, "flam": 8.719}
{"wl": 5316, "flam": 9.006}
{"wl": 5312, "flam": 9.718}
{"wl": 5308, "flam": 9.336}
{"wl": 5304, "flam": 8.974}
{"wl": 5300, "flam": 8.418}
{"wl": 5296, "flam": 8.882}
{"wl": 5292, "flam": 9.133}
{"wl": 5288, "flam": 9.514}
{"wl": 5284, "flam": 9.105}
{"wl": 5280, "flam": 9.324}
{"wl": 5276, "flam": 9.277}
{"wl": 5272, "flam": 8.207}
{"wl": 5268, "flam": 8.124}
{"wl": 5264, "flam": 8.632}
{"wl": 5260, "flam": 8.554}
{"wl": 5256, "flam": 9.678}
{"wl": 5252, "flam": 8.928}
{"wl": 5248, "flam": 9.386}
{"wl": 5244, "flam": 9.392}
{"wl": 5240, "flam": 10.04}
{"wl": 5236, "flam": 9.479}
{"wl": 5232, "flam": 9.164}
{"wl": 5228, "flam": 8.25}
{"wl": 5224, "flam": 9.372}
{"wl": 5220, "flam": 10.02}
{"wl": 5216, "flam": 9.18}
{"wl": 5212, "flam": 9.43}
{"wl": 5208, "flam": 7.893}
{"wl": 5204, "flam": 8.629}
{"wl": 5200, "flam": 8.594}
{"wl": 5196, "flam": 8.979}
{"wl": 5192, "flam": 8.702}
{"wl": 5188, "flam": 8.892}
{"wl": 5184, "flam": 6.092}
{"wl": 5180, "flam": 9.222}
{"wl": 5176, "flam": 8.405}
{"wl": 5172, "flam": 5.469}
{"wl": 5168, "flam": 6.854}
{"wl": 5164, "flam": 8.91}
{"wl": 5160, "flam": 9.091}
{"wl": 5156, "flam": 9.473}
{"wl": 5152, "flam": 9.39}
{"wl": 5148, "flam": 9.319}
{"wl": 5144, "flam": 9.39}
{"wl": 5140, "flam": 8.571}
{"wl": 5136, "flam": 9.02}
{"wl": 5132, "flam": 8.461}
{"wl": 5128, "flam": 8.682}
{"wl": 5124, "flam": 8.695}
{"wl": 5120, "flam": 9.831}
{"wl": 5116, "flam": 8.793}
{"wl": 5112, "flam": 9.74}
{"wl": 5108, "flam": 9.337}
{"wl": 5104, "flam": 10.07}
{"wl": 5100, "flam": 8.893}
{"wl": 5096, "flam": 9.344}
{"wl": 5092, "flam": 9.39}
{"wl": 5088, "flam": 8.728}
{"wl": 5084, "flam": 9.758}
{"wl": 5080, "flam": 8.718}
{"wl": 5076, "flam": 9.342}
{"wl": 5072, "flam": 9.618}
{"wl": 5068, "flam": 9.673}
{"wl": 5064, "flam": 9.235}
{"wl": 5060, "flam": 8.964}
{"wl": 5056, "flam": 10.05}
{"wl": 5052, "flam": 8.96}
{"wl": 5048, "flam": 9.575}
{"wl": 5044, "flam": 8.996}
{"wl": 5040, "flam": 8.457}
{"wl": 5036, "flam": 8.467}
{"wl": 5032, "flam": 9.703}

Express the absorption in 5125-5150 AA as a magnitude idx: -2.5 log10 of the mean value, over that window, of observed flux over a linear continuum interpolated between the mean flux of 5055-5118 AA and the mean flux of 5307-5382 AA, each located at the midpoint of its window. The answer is 0.05 mag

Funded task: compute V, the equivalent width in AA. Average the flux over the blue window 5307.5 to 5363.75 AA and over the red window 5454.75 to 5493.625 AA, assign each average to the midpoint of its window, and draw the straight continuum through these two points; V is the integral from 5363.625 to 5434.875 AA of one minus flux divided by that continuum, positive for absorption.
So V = 1.7 AA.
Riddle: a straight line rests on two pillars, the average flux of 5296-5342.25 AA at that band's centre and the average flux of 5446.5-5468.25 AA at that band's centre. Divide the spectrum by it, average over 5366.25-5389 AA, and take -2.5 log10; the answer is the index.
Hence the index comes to 0.02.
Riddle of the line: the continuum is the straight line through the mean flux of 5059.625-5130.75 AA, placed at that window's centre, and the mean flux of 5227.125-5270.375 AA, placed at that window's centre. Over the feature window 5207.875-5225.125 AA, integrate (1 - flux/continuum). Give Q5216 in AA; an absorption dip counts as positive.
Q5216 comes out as -0.4 AA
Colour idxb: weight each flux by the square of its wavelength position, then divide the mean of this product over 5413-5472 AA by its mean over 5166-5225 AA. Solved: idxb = 1.2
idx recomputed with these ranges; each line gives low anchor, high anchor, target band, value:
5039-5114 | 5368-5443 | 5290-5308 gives 0.016 mag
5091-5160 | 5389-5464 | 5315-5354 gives -0.003 mag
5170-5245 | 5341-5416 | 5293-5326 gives -0.013 mag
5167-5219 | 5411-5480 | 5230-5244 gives -0.142 mag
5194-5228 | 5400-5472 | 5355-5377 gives 0.005 mag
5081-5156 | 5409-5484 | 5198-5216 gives 0.053 mag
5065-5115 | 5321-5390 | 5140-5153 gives 0.006 mag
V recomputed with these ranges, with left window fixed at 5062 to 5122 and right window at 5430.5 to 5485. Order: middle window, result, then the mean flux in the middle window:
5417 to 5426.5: 0.28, 8.81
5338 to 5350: 0.23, 8.97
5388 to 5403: 0.22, 8.97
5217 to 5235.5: 0.05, 9.22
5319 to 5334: 0.28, 8.99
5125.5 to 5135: 0.72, 8.63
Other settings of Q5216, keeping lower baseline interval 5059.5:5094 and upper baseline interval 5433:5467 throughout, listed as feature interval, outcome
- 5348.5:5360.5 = -0.1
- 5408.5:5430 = 0.6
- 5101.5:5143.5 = 0.6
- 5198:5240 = 0.7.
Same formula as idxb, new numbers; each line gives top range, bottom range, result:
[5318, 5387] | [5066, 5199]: 1.11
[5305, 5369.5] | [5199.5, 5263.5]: 1.04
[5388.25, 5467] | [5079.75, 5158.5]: 1.10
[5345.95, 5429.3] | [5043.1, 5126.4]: 1.08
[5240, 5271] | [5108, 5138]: 1.05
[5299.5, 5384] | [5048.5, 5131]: 1.07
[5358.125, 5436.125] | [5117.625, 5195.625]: 1.14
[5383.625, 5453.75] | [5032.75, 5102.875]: 1.11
